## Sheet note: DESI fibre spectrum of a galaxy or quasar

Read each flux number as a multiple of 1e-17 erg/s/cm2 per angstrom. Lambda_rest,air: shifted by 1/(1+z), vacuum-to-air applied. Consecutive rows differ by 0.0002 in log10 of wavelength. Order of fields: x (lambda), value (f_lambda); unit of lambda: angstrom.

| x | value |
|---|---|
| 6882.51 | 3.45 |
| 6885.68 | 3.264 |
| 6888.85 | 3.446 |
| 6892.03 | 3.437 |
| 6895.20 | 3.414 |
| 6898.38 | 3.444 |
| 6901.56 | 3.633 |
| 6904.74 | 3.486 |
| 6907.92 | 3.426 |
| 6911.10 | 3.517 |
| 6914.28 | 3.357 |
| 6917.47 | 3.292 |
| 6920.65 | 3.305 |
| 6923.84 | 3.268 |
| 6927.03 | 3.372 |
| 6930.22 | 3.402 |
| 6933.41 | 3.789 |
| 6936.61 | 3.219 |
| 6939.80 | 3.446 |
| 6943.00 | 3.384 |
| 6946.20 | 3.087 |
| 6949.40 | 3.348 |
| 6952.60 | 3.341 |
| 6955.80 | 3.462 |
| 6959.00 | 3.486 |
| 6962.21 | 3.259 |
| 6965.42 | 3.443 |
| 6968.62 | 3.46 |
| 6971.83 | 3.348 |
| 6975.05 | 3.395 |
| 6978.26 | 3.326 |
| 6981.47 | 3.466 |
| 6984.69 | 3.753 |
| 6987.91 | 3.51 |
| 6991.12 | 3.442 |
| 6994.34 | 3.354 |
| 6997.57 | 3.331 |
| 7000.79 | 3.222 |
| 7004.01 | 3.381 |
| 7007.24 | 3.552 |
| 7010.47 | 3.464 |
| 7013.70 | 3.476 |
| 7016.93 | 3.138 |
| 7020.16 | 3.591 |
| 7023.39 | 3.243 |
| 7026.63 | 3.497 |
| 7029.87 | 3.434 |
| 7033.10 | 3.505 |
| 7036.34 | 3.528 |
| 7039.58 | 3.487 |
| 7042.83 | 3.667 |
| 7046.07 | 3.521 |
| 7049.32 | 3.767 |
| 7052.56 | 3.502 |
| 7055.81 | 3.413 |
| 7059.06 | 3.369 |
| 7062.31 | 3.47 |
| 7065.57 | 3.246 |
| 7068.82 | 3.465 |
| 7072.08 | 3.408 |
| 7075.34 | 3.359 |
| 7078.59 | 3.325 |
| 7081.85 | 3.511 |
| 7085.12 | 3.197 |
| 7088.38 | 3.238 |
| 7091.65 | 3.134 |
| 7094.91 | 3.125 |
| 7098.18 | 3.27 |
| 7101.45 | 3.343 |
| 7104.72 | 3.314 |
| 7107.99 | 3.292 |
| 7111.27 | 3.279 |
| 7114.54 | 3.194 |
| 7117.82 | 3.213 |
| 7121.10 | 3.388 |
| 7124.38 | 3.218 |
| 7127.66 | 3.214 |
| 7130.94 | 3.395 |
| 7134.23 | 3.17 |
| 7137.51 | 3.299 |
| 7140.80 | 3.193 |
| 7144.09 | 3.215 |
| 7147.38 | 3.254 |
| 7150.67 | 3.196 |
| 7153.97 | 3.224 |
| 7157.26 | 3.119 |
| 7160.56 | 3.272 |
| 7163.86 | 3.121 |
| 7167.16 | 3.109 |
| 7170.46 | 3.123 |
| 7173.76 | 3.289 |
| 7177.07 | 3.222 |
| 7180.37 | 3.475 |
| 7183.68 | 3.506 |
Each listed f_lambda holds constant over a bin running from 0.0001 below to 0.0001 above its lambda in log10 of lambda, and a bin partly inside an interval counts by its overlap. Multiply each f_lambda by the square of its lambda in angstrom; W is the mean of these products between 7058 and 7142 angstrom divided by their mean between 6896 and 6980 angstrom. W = 1.02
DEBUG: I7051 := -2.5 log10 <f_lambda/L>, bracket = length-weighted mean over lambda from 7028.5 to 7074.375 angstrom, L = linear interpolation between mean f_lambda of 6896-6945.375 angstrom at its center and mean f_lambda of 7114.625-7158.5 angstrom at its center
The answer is -0.06 mag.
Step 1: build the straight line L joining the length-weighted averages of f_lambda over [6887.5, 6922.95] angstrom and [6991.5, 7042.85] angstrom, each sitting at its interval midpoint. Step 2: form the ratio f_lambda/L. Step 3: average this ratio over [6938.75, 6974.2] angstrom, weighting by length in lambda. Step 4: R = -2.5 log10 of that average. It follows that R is 0.02 mag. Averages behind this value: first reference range 3.43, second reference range 3.42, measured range 3.37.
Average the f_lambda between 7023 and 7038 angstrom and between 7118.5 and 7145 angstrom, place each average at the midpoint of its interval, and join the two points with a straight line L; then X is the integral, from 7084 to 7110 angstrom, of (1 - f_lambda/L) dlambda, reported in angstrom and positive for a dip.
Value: 0.7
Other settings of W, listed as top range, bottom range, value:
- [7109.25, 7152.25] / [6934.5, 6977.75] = 1.01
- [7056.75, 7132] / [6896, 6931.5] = 1.02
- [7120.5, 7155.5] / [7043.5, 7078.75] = 0.96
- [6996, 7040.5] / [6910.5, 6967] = 1.04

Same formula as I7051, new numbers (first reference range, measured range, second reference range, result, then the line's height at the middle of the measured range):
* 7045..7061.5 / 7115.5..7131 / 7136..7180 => 0.013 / 3.31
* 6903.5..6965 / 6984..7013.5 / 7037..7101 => -0.016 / 3.39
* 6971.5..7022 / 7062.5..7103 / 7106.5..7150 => 0.002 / 3.31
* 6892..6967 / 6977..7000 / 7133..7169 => -0.033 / 3.35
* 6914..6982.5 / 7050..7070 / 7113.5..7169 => -0.045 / 3.29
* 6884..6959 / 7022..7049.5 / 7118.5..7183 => -0.059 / 3.32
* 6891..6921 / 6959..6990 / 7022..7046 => 0.006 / 3.46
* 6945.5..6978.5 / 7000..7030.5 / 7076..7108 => -0.023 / 3.33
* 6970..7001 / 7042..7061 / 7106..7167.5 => -0.061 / 3.34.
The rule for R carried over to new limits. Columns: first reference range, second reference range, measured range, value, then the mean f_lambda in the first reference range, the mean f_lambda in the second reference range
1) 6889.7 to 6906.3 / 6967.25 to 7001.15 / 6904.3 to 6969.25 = 0.022 mag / 3.48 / 3.43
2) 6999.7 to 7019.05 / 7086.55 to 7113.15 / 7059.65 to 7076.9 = -0.030 mag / 3.38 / 3.25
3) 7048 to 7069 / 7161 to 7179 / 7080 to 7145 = 0.021 mag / 3.46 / 3.18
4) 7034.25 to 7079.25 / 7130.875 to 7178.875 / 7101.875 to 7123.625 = 0.013 mag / 3.47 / 3.21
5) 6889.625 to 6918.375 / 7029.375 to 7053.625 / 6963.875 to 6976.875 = 0.029 mag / 3.45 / 3.56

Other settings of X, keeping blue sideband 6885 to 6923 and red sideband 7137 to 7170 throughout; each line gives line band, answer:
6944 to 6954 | 0.3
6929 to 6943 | -0.3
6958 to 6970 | -0.2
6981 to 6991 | -0.7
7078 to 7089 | -0.2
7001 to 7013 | -0.4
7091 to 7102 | 0.1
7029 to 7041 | -0.7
